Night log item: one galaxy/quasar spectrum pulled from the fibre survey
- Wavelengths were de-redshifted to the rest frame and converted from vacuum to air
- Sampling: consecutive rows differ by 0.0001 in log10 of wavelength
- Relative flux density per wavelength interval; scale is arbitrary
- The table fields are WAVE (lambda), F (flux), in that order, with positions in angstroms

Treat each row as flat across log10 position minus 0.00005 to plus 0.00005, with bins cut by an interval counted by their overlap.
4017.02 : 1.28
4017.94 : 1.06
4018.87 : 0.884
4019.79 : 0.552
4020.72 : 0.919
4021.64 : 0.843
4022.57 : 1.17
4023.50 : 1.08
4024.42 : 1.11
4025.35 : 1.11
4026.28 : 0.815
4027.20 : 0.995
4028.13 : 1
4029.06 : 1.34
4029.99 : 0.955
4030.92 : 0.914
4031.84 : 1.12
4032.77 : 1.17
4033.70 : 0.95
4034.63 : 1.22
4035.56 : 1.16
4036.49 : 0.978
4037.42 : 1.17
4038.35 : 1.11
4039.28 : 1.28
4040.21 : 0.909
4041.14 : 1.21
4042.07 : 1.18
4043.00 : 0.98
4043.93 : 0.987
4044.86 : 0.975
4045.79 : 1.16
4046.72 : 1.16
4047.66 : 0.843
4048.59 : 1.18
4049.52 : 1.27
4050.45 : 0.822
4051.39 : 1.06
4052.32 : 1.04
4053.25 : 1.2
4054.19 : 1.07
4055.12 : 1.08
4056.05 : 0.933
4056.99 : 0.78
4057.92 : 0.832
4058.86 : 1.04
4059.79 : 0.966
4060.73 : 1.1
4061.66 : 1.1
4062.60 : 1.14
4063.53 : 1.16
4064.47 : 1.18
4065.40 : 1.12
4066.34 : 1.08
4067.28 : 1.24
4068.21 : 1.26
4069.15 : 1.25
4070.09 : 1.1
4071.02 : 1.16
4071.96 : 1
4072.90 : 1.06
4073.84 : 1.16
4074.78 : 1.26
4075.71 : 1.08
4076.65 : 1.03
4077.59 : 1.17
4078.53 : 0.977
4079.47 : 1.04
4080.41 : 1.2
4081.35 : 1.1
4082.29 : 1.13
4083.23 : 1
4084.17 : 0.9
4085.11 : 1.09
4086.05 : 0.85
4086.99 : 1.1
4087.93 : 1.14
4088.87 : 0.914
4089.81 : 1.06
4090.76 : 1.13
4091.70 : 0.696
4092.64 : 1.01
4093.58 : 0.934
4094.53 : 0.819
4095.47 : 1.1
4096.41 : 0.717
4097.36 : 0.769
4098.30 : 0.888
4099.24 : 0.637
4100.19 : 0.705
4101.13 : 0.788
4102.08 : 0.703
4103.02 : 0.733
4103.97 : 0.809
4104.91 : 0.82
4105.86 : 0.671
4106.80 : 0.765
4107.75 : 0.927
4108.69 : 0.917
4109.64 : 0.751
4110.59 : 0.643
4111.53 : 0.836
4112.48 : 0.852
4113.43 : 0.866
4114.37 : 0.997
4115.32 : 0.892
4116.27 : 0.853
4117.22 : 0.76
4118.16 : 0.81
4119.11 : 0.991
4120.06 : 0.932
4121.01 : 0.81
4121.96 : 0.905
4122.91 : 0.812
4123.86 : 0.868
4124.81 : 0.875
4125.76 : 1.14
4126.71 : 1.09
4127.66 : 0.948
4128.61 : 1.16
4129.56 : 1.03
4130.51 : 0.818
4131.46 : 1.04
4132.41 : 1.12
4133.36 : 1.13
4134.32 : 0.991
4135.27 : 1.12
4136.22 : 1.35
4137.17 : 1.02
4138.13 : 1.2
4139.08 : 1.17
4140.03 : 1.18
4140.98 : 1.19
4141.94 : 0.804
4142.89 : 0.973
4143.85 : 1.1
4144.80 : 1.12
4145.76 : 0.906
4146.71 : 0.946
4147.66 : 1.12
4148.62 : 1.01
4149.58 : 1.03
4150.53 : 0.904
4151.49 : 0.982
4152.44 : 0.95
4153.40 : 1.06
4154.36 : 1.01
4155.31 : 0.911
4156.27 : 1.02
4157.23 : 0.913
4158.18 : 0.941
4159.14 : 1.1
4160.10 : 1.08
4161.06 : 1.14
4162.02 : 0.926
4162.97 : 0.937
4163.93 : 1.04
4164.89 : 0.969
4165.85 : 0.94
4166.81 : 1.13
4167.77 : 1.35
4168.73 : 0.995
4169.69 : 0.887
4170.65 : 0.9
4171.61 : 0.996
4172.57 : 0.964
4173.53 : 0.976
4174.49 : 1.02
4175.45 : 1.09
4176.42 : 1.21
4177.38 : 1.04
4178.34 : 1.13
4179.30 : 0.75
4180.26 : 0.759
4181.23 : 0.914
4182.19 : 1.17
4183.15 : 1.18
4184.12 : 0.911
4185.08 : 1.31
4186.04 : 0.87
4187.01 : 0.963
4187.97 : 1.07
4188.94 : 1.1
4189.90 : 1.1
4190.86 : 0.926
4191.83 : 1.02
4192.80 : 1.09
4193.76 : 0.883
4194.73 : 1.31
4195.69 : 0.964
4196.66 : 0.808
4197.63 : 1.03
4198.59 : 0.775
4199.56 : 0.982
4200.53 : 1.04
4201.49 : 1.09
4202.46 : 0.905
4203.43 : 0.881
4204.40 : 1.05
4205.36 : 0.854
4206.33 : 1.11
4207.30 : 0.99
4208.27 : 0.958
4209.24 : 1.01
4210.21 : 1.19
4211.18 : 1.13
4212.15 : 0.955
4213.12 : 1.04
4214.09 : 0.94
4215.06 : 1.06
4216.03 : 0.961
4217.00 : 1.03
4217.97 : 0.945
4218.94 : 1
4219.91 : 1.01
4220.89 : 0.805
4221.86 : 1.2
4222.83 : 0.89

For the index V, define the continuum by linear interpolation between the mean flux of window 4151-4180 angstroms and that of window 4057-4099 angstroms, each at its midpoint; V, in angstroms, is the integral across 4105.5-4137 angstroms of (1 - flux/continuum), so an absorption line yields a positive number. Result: 2.9 angstroms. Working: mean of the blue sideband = 1.04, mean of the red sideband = 1.01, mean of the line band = 0.932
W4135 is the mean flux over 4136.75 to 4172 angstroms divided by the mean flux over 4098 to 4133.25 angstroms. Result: 1.17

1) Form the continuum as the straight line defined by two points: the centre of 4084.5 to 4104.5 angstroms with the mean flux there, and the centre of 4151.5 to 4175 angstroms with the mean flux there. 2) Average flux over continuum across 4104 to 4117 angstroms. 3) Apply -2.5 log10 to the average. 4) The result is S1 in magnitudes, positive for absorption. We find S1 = 0.107 mag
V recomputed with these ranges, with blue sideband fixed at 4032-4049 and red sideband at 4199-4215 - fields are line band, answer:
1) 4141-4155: 0.51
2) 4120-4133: 0.96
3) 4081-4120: 6.67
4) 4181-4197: -0.34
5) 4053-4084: -0.35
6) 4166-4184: 0.04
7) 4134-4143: -0.56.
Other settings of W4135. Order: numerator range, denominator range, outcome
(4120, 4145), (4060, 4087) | 0.94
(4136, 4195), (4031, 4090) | 0.95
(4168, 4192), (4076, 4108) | 1.10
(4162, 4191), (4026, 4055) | 0.95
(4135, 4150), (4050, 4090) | 1.01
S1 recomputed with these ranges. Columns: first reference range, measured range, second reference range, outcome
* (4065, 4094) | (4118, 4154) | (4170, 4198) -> 0.02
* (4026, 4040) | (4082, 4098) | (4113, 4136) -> 0.05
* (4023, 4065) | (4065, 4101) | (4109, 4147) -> 0.00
